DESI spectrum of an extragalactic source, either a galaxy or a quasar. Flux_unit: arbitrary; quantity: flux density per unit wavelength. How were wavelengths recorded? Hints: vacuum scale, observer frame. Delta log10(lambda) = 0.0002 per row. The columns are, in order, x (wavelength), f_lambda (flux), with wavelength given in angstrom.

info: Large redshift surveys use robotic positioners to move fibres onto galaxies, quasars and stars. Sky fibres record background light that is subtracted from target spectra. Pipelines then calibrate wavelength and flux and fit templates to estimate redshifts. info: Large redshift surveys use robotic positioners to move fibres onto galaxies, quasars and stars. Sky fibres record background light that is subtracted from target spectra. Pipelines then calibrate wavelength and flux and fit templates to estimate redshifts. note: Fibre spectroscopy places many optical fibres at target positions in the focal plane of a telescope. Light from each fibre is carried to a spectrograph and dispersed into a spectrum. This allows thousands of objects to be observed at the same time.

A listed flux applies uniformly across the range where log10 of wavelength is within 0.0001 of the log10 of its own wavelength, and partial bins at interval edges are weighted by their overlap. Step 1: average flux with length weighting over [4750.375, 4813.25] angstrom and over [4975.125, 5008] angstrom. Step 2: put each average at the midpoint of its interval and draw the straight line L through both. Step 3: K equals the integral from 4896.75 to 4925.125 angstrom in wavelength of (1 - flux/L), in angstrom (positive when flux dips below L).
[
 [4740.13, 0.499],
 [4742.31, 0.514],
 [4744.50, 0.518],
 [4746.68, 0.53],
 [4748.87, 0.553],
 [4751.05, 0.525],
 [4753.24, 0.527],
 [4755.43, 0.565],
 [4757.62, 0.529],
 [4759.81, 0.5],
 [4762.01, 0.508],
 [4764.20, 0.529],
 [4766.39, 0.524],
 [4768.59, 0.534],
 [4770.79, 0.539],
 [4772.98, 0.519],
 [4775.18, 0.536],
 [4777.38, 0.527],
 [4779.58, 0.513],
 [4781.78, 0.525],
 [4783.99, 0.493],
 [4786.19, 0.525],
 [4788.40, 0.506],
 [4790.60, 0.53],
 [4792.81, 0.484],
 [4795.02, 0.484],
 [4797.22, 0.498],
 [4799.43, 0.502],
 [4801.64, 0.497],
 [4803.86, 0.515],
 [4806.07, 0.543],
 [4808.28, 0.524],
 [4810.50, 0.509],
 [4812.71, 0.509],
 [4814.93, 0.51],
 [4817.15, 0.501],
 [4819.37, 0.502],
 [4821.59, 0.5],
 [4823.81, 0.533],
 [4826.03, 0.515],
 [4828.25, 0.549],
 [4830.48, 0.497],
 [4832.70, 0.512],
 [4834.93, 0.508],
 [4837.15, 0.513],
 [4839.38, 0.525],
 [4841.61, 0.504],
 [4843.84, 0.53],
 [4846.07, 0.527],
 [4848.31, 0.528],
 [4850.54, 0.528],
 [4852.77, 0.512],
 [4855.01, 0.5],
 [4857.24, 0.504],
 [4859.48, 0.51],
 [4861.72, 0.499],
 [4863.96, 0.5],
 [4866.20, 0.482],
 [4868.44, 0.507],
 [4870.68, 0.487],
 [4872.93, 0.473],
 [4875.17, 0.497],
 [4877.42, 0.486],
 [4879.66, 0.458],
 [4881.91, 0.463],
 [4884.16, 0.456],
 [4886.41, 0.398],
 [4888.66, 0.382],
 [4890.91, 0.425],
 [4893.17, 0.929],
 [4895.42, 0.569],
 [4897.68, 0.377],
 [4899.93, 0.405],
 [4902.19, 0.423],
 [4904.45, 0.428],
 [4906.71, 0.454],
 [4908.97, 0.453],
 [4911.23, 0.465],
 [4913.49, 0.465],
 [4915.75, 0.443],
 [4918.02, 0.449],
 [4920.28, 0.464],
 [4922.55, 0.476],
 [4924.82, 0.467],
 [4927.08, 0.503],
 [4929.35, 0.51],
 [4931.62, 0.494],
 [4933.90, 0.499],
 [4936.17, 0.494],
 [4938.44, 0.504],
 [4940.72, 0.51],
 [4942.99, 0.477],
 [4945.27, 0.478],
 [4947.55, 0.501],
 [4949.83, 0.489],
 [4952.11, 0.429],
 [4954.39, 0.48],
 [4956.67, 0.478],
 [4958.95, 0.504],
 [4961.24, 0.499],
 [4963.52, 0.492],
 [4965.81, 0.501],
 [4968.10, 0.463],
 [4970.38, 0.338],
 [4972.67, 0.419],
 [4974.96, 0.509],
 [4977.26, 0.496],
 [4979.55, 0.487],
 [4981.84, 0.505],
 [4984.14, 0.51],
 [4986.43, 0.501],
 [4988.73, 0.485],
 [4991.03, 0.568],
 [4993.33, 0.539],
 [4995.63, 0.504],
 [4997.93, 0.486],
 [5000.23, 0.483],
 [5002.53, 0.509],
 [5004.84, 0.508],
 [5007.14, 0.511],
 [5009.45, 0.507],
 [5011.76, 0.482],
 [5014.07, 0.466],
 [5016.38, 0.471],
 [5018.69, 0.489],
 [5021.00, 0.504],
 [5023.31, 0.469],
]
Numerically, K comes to 3.7 angstrom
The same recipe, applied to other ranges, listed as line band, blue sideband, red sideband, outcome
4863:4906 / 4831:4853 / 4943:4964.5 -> 2.05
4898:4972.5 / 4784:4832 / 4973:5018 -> 5.18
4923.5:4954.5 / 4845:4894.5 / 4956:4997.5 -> 0.33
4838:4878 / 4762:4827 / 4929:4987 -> -0.28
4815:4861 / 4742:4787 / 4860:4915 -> -1.60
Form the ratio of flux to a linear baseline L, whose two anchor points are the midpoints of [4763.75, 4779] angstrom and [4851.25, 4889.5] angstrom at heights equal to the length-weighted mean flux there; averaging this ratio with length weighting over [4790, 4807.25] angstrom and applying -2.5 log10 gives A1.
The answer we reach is 0.02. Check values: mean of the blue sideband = 0.529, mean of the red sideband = 0.479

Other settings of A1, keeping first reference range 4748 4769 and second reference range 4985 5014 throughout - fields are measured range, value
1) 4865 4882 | 0.08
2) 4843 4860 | 0.01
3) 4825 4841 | 0.01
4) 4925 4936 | 0.03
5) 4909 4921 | 0.13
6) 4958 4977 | 0.09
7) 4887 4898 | -0.05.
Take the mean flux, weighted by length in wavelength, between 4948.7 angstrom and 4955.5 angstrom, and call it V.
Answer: 0.466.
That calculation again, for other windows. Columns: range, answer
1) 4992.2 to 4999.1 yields 0.51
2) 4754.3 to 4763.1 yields 0.525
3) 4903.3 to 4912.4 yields 0.45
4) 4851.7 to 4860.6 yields 0.506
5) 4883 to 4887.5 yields 0.427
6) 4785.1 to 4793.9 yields 0.511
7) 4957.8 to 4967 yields 0.499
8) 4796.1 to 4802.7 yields 0.5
